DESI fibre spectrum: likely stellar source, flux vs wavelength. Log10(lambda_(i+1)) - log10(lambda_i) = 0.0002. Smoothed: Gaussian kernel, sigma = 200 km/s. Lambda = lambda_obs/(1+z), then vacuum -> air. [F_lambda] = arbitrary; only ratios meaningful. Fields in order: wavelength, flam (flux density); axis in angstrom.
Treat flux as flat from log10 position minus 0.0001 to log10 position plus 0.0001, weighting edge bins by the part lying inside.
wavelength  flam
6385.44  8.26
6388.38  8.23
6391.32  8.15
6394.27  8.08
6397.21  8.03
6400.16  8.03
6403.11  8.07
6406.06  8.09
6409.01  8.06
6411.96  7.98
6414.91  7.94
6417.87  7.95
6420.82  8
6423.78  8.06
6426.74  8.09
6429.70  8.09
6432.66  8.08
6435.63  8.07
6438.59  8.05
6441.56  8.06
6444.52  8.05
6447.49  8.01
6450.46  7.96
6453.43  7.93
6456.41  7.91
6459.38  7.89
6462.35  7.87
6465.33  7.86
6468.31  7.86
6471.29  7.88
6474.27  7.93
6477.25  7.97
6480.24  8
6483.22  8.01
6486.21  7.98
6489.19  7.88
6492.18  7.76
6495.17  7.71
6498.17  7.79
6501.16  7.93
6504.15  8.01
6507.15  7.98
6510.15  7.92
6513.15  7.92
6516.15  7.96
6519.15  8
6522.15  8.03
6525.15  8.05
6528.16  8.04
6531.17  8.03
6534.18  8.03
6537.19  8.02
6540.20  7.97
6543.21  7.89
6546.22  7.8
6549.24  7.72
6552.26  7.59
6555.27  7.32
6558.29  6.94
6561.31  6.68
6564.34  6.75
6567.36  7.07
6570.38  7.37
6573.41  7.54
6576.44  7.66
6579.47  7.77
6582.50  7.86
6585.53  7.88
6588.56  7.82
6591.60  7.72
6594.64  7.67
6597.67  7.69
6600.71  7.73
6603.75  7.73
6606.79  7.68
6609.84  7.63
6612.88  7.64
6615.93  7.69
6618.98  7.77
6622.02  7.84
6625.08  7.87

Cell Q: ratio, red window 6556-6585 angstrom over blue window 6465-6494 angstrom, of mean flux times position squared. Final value 1.0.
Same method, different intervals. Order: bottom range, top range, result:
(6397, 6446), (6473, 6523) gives 1.01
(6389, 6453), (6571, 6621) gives 1.01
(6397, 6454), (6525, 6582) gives 0.98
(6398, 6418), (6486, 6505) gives 1.01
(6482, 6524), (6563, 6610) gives 0.98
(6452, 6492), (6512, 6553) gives 1.02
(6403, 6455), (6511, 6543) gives 1.03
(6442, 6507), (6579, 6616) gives 1.01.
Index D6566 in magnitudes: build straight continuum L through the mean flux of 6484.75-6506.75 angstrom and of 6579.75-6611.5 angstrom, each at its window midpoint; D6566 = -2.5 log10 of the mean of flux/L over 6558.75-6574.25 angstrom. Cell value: 0.11 mag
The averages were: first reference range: 7.87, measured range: 7.05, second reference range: 7.74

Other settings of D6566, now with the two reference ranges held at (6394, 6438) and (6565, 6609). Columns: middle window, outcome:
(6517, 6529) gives -0.03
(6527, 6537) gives -0.04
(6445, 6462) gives 0.00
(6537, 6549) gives -0.02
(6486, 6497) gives 0.01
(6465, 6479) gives 0.00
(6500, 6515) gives -0.02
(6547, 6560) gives 0.05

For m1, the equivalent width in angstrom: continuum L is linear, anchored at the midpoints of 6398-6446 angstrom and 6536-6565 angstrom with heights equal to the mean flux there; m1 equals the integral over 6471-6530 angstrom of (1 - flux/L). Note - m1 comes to -1.84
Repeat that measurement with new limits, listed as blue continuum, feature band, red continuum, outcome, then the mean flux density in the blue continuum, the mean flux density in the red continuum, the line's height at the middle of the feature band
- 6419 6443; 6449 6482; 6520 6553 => 0.4 angstrom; 8.06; 7.93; 8.02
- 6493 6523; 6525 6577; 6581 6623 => 1.8 angstrom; 7.92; 7.74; 7.84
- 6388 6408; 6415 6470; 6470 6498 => 0.0 angstrom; 8.09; 7.9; 7.99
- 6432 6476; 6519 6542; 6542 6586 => -1.3 angstrom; 7.96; 7.44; 7.6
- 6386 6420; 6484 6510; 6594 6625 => 0.1 angstrom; 8.06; 7.72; 7.9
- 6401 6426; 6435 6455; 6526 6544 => 0.0 angstrom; 8.02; 8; 8.02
